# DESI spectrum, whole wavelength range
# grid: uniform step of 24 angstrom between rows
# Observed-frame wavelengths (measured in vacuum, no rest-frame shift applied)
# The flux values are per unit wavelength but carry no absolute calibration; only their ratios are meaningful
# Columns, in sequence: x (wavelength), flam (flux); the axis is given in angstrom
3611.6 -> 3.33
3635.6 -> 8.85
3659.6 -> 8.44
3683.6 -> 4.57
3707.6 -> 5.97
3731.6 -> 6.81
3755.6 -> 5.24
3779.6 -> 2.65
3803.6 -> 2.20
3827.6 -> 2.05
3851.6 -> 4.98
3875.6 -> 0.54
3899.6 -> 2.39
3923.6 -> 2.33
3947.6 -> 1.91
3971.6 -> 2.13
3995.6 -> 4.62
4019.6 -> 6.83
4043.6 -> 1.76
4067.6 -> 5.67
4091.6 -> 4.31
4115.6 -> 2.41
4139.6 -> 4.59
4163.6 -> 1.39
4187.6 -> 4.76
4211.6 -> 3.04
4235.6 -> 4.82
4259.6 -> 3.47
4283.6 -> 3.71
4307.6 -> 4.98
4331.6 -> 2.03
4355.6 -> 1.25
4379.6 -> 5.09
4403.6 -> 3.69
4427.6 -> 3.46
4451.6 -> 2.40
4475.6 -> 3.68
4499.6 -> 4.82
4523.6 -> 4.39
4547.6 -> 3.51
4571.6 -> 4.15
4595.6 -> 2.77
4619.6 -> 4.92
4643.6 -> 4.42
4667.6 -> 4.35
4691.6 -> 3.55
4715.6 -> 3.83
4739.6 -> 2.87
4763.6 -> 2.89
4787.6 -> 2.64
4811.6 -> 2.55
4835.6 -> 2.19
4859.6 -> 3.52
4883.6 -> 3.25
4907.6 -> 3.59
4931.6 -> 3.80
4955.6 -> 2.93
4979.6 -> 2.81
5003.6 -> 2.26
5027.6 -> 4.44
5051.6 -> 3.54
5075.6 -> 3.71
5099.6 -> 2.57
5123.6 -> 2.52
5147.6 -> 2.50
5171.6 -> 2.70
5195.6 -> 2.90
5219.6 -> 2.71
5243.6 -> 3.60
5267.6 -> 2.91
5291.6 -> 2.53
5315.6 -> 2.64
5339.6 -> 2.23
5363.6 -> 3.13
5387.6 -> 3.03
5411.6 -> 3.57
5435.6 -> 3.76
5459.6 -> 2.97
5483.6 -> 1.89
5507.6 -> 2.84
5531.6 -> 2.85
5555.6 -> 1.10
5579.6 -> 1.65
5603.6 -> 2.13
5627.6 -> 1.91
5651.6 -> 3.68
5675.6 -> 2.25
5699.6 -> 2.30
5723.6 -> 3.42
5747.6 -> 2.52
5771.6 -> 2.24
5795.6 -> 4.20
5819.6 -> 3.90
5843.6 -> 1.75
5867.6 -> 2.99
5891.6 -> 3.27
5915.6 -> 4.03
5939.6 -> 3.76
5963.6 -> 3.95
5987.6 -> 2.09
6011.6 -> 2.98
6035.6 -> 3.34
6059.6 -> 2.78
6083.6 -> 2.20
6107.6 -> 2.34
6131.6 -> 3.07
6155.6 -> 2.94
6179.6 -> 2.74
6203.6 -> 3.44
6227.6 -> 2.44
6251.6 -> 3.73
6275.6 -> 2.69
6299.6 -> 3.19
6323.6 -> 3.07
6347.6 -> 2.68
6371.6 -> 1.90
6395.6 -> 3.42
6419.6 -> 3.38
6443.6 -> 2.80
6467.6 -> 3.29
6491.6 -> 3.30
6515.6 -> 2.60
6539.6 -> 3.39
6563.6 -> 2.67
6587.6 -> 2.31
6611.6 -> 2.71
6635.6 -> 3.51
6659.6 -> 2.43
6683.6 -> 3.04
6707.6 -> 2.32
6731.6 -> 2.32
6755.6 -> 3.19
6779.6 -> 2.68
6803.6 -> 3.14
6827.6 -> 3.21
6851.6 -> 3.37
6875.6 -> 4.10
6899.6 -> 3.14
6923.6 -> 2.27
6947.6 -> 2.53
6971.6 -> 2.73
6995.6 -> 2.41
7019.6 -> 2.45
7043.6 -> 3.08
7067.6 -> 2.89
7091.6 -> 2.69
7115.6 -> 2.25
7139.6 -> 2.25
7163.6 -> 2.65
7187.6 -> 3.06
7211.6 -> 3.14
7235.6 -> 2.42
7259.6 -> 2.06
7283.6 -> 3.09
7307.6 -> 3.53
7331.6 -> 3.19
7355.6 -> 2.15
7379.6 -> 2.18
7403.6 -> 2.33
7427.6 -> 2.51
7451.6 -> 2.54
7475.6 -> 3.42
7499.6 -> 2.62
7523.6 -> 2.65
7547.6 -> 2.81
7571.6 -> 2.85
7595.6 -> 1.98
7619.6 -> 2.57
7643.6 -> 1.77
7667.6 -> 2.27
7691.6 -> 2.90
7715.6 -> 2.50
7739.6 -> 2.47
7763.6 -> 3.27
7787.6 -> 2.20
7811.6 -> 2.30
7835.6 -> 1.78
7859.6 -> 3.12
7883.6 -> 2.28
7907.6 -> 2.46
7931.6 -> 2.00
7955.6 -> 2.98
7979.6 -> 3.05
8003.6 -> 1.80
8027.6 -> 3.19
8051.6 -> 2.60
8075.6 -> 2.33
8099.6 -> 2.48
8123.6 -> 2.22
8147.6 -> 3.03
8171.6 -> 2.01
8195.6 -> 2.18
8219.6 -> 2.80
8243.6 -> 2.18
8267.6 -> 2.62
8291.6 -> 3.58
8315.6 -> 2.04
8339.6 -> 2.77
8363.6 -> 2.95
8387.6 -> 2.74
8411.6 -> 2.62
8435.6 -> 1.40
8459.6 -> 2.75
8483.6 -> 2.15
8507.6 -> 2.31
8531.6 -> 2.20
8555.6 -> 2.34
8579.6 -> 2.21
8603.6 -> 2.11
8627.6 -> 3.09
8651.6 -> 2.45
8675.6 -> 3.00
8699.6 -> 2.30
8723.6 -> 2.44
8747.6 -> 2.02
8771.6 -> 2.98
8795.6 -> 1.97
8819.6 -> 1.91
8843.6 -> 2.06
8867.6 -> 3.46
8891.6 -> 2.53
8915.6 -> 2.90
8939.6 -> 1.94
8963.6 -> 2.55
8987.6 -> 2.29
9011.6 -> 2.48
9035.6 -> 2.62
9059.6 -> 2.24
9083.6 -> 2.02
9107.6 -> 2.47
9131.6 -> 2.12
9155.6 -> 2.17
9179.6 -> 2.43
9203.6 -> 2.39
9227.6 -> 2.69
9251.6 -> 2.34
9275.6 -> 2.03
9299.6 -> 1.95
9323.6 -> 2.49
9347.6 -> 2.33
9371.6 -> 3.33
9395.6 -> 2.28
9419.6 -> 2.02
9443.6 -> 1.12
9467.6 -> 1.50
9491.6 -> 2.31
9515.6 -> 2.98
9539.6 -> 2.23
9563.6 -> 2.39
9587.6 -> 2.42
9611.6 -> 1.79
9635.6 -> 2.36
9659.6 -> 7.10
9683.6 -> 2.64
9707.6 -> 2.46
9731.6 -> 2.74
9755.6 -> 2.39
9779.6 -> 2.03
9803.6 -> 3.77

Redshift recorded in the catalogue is 1.590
